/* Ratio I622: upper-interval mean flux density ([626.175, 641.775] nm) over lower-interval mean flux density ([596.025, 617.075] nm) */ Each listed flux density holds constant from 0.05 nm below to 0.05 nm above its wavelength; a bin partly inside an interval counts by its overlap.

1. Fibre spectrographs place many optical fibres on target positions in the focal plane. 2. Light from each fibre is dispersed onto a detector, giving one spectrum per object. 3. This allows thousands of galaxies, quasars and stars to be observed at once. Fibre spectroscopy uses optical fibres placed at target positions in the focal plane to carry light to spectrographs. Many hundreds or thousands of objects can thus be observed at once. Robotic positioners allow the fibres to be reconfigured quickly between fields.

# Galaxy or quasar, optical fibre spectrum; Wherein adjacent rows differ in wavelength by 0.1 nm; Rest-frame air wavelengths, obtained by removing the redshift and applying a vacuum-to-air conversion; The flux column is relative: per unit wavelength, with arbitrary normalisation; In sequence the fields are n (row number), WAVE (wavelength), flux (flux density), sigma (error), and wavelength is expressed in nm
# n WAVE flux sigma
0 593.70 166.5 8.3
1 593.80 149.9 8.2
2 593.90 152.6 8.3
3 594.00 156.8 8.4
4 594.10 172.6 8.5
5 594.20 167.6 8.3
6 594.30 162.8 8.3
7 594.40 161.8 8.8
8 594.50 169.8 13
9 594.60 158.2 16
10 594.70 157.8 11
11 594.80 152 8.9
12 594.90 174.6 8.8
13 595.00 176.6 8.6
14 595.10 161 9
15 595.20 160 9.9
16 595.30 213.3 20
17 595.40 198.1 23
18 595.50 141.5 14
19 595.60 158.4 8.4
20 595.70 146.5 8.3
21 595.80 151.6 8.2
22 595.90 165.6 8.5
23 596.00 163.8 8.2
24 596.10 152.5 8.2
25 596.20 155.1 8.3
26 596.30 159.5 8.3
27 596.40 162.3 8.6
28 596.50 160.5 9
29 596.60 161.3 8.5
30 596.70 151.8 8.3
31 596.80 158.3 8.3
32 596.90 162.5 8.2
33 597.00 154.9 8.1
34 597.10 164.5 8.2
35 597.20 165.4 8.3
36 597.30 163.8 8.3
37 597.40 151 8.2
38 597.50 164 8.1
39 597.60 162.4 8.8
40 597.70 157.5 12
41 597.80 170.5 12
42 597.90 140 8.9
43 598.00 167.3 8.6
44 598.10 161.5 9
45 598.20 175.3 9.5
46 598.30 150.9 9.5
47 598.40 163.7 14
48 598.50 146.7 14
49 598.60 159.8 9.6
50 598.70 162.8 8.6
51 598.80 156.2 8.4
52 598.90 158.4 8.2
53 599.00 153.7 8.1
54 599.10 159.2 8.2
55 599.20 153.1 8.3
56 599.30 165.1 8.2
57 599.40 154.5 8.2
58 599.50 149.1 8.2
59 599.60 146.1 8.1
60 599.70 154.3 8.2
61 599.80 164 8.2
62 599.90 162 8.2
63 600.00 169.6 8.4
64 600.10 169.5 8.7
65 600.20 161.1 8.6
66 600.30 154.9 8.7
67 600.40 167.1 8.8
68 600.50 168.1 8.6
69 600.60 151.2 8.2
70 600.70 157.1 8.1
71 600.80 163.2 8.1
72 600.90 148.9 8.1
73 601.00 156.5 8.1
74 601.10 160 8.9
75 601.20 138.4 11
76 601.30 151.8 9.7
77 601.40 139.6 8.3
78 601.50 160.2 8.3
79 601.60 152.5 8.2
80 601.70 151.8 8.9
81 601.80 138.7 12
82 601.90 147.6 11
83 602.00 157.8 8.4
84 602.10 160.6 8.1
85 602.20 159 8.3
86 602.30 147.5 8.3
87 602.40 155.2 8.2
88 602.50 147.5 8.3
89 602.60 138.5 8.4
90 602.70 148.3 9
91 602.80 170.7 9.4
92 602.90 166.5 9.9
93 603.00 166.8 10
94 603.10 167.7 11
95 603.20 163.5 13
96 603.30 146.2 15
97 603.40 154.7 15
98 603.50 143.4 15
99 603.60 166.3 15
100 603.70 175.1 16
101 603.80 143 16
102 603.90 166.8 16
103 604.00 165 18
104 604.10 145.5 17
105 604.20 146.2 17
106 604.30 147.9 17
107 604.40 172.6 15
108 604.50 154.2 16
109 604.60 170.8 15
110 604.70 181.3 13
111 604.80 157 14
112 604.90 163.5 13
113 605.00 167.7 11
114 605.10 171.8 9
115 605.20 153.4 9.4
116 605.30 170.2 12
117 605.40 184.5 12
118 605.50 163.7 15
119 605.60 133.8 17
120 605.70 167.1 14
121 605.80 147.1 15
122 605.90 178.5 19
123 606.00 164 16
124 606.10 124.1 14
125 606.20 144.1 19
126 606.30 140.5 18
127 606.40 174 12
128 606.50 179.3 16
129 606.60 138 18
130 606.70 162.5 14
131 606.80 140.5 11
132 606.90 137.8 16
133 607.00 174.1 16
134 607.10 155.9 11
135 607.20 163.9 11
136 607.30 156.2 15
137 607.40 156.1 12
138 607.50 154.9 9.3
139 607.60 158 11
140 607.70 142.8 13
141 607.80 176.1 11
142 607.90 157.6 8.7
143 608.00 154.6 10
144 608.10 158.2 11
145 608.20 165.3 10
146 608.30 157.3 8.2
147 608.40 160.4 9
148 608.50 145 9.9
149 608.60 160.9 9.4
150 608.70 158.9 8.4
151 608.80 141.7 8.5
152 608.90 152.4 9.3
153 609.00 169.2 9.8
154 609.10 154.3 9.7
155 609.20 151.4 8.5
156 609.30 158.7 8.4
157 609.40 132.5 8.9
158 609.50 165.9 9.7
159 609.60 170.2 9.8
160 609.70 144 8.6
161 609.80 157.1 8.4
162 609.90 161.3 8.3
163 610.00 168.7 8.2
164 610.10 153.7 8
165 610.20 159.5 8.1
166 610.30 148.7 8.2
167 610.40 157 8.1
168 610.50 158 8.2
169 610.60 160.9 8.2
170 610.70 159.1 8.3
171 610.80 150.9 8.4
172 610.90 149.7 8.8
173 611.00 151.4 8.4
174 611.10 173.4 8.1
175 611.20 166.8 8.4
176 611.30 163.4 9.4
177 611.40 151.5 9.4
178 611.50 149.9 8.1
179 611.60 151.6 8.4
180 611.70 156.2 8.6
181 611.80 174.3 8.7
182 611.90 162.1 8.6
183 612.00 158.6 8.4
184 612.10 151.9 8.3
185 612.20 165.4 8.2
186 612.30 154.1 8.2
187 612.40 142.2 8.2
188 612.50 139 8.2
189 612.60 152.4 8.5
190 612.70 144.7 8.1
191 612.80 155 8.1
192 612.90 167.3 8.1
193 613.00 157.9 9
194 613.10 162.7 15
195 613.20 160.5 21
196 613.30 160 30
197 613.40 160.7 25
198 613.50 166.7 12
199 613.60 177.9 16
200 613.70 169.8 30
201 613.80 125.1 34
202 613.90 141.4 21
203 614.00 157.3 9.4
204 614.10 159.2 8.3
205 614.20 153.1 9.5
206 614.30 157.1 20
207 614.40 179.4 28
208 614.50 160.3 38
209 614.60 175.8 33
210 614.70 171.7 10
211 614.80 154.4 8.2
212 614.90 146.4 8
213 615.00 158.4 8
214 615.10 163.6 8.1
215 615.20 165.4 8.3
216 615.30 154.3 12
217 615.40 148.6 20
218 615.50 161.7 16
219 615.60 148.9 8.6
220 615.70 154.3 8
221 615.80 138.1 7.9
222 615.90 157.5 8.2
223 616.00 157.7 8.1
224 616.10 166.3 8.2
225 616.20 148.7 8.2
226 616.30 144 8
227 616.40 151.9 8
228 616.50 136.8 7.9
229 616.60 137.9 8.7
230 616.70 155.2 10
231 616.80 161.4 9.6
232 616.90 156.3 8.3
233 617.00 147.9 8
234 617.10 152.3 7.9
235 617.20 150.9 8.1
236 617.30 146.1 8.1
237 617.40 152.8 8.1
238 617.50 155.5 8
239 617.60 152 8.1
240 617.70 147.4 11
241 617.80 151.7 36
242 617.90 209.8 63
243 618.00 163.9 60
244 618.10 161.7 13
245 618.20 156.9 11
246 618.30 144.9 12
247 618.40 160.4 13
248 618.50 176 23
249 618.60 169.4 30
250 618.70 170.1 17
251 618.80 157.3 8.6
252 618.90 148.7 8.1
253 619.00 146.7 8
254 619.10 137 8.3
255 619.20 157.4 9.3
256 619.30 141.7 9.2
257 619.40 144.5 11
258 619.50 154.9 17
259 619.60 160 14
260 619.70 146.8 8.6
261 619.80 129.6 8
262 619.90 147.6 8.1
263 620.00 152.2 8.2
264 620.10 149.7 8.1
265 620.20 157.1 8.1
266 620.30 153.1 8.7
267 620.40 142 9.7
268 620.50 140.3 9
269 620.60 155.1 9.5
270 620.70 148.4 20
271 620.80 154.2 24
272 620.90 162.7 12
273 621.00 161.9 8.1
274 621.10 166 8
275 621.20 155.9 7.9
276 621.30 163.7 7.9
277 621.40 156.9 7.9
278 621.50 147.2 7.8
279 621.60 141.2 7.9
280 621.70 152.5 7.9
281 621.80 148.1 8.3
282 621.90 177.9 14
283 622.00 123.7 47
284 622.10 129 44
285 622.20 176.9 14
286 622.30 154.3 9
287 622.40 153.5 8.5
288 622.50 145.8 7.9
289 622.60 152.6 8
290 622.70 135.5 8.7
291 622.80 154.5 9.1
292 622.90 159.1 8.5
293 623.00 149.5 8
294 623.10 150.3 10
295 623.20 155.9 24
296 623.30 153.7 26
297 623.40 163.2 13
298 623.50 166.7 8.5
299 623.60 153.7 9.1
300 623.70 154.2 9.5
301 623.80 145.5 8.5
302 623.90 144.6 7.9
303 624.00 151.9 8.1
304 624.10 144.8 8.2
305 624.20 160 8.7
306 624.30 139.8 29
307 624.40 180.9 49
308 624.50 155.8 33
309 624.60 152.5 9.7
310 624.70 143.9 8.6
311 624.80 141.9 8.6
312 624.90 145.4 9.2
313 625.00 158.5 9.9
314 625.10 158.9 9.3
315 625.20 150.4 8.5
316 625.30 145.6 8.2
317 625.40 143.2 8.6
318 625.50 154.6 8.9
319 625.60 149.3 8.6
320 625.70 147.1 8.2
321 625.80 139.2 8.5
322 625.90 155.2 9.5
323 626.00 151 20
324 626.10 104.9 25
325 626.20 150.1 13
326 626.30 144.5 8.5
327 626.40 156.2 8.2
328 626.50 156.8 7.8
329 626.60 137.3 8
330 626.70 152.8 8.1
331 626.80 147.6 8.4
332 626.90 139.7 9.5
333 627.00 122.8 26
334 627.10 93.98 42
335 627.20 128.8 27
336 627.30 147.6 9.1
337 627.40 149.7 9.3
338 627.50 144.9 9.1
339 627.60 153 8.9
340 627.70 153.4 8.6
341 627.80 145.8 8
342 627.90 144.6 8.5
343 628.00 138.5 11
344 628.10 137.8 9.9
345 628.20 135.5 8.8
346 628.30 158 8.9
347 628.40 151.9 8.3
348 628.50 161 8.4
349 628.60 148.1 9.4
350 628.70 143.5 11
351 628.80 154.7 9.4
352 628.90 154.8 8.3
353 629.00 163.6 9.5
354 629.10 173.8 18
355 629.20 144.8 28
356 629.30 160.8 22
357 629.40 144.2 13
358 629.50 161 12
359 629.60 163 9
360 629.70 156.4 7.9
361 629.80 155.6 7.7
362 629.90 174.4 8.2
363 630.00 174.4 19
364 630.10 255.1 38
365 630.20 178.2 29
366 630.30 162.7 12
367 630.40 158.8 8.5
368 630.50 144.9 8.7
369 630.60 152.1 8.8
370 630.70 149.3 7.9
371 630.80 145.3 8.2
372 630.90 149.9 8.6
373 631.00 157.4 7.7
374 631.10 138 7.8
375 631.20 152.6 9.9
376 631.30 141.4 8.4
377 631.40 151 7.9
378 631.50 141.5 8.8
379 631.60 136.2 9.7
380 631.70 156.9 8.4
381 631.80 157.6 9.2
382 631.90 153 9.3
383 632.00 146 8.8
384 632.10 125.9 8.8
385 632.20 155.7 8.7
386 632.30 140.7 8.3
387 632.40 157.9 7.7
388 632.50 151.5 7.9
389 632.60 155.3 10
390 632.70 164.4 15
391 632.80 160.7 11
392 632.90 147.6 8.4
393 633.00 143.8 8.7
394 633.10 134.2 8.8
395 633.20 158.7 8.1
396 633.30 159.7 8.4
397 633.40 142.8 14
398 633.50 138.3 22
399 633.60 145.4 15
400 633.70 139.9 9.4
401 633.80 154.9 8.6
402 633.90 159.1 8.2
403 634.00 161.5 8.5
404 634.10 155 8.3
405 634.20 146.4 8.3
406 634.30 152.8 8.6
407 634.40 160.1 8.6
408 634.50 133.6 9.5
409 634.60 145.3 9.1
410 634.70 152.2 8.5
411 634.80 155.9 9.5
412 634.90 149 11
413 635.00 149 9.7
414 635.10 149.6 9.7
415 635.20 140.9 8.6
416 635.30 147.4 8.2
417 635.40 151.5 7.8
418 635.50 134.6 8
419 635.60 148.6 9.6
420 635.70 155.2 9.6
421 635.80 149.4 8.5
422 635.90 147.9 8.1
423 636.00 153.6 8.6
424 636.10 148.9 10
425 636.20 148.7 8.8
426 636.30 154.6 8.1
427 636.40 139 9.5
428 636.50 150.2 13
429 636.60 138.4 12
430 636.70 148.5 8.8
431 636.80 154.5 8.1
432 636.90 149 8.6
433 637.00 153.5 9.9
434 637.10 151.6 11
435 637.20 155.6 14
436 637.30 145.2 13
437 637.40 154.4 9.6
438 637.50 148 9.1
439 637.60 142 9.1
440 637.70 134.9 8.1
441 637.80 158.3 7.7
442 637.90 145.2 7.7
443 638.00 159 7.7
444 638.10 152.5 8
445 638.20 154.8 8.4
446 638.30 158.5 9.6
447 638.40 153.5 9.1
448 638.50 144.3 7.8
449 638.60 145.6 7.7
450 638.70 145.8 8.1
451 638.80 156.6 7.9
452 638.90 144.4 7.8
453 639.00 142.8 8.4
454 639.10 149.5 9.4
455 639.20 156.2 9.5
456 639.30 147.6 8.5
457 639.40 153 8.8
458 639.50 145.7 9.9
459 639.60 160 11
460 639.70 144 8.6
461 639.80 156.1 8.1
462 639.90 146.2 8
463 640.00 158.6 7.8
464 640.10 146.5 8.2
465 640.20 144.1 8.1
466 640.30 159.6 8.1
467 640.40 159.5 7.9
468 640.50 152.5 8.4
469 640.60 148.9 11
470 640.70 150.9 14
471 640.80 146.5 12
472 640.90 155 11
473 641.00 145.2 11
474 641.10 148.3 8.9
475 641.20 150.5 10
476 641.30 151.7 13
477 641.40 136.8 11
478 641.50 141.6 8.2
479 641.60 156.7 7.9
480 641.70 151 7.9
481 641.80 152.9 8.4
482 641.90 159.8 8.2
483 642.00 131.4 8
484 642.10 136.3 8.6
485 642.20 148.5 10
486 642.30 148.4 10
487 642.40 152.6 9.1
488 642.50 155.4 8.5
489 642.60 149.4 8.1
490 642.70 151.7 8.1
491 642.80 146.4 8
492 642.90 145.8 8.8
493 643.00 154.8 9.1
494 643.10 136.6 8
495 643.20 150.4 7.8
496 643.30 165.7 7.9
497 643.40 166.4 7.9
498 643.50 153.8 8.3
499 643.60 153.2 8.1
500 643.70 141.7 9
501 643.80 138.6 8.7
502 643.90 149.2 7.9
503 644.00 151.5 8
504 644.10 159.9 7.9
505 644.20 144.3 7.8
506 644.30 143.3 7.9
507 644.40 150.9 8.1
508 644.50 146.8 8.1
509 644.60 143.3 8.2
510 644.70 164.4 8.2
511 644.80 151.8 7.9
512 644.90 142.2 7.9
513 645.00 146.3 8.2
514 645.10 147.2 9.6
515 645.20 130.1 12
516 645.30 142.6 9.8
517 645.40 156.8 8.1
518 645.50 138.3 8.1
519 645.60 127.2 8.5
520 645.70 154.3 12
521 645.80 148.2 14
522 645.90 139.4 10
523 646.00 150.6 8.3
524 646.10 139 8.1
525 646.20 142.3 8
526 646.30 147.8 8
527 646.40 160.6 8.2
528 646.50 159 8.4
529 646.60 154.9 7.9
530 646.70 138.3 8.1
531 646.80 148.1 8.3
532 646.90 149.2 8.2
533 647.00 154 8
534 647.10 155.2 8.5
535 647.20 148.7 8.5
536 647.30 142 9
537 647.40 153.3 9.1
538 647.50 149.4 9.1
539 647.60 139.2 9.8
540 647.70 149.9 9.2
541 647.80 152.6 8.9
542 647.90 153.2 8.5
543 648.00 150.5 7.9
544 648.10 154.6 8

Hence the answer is 1.0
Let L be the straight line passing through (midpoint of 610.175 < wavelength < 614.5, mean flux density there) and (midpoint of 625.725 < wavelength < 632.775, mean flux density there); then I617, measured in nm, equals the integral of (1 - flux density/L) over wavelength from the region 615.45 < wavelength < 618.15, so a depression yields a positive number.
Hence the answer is 0.02 nm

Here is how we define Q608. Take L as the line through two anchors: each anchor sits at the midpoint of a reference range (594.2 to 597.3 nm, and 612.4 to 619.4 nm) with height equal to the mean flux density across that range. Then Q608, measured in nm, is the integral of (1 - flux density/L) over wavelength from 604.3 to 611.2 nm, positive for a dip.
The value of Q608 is 0.033 nm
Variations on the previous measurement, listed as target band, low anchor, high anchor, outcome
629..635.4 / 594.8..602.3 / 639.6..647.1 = -0.090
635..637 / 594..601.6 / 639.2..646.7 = 0.035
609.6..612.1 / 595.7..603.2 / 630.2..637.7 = -0.050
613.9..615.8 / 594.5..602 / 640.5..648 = -0.038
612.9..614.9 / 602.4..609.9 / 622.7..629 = -0.085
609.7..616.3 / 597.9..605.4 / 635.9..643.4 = -0.075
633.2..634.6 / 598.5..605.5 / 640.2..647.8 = 0.008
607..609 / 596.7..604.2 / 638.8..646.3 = -0.022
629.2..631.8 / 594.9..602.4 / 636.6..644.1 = -0.104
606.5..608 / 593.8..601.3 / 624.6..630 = 0.002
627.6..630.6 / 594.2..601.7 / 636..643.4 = -0.119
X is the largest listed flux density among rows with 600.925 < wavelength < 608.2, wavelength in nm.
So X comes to 184.5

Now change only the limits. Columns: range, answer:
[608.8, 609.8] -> 170.2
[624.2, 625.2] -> 180.9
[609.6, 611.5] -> 173.4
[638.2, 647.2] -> 166.4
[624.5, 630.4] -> 255.1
